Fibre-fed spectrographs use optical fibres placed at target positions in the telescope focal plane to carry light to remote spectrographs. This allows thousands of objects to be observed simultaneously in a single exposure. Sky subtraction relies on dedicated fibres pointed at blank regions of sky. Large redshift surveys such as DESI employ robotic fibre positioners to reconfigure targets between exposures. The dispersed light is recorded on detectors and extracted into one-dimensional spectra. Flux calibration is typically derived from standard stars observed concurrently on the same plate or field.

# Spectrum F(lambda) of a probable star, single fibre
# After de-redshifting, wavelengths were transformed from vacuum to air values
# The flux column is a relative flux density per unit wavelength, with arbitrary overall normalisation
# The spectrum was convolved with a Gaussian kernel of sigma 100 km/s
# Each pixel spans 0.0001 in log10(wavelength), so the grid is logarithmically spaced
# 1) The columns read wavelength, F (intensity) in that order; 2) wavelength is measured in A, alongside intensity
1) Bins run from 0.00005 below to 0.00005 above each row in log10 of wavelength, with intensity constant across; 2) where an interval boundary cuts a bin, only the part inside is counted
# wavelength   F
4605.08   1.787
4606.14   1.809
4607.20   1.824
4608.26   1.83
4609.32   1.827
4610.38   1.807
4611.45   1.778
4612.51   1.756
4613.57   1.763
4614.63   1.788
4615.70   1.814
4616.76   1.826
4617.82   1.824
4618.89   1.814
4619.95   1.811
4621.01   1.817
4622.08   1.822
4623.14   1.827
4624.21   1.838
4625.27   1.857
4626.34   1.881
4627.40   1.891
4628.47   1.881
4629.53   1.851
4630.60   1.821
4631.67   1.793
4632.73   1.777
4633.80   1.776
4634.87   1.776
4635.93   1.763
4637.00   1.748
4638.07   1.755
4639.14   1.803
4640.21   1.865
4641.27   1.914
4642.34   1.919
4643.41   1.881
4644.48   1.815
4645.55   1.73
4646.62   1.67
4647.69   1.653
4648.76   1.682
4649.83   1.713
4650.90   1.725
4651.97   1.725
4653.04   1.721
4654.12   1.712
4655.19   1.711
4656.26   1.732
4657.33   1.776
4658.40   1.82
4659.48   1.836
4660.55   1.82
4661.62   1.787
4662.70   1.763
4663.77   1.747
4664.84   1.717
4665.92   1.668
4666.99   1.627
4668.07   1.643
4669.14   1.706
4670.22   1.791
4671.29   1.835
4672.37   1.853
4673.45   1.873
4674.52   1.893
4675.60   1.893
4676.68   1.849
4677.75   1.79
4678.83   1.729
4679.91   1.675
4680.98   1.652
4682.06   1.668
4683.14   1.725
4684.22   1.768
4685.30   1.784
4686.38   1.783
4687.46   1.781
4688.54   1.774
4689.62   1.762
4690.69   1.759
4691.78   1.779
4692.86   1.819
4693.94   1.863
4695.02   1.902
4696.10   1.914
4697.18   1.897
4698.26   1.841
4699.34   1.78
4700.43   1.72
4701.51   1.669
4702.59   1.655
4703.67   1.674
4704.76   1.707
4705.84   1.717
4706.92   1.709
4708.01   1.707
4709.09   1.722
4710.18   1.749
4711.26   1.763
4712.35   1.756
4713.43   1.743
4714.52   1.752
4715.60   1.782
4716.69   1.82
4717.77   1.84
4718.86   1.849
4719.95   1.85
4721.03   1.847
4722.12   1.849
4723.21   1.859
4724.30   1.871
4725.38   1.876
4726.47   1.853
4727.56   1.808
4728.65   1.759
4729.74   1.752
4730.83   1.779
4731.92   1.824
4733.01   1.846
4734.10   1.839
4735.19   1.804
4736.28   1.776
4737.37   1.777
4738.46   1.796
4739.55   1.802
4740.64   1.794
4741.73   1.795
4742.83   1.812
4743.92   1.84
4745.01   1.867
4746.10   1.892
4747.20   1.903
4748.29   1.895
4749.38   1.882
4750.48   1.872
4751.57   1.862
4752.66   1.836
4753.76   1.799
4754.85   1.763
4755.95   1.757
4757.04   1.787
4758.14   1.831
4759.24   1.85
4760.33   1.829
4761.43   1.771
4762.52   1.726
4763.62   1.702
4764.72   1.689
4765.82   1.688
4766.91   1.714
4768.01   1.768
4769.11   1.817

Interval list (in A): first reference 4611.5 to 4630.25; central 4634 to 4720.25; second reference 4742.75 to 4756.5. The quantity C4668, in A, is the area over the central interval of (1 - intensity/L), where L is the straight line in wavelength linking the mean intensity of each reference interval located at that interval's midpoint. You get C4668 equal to 3.1 A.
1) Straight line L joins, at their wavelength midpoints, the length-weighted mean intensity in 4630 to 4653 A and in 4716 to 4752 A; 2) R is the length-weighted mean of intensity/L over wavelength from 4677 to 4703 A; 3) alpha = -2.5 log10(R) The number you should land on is 0.020 mag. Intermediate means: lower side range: 1.78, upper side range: 1.83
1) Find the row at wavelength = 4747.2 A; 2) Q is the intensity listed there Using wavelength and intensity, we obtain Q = 1.903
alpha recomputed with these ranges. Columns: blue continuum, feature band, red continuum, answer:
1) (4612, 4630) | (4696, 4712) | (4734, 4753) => 0.055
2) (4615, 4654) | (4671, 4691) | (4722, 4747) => 0.017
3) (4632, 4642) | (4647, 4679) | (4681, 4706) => 0.016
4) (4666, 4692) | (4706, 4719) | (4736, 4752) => 0.025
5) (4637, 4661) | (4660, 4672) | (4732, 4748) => 0.026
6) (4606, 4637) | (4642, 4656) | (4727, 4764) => 0.045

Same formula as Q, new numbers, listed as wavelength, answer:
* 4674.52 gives 1.893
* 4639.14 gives 1.803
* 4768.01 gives 1.768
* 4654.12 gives 1.712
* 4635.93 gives 1.763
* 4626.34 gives 1.881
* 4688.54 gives 1.774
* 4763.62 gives 1.702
